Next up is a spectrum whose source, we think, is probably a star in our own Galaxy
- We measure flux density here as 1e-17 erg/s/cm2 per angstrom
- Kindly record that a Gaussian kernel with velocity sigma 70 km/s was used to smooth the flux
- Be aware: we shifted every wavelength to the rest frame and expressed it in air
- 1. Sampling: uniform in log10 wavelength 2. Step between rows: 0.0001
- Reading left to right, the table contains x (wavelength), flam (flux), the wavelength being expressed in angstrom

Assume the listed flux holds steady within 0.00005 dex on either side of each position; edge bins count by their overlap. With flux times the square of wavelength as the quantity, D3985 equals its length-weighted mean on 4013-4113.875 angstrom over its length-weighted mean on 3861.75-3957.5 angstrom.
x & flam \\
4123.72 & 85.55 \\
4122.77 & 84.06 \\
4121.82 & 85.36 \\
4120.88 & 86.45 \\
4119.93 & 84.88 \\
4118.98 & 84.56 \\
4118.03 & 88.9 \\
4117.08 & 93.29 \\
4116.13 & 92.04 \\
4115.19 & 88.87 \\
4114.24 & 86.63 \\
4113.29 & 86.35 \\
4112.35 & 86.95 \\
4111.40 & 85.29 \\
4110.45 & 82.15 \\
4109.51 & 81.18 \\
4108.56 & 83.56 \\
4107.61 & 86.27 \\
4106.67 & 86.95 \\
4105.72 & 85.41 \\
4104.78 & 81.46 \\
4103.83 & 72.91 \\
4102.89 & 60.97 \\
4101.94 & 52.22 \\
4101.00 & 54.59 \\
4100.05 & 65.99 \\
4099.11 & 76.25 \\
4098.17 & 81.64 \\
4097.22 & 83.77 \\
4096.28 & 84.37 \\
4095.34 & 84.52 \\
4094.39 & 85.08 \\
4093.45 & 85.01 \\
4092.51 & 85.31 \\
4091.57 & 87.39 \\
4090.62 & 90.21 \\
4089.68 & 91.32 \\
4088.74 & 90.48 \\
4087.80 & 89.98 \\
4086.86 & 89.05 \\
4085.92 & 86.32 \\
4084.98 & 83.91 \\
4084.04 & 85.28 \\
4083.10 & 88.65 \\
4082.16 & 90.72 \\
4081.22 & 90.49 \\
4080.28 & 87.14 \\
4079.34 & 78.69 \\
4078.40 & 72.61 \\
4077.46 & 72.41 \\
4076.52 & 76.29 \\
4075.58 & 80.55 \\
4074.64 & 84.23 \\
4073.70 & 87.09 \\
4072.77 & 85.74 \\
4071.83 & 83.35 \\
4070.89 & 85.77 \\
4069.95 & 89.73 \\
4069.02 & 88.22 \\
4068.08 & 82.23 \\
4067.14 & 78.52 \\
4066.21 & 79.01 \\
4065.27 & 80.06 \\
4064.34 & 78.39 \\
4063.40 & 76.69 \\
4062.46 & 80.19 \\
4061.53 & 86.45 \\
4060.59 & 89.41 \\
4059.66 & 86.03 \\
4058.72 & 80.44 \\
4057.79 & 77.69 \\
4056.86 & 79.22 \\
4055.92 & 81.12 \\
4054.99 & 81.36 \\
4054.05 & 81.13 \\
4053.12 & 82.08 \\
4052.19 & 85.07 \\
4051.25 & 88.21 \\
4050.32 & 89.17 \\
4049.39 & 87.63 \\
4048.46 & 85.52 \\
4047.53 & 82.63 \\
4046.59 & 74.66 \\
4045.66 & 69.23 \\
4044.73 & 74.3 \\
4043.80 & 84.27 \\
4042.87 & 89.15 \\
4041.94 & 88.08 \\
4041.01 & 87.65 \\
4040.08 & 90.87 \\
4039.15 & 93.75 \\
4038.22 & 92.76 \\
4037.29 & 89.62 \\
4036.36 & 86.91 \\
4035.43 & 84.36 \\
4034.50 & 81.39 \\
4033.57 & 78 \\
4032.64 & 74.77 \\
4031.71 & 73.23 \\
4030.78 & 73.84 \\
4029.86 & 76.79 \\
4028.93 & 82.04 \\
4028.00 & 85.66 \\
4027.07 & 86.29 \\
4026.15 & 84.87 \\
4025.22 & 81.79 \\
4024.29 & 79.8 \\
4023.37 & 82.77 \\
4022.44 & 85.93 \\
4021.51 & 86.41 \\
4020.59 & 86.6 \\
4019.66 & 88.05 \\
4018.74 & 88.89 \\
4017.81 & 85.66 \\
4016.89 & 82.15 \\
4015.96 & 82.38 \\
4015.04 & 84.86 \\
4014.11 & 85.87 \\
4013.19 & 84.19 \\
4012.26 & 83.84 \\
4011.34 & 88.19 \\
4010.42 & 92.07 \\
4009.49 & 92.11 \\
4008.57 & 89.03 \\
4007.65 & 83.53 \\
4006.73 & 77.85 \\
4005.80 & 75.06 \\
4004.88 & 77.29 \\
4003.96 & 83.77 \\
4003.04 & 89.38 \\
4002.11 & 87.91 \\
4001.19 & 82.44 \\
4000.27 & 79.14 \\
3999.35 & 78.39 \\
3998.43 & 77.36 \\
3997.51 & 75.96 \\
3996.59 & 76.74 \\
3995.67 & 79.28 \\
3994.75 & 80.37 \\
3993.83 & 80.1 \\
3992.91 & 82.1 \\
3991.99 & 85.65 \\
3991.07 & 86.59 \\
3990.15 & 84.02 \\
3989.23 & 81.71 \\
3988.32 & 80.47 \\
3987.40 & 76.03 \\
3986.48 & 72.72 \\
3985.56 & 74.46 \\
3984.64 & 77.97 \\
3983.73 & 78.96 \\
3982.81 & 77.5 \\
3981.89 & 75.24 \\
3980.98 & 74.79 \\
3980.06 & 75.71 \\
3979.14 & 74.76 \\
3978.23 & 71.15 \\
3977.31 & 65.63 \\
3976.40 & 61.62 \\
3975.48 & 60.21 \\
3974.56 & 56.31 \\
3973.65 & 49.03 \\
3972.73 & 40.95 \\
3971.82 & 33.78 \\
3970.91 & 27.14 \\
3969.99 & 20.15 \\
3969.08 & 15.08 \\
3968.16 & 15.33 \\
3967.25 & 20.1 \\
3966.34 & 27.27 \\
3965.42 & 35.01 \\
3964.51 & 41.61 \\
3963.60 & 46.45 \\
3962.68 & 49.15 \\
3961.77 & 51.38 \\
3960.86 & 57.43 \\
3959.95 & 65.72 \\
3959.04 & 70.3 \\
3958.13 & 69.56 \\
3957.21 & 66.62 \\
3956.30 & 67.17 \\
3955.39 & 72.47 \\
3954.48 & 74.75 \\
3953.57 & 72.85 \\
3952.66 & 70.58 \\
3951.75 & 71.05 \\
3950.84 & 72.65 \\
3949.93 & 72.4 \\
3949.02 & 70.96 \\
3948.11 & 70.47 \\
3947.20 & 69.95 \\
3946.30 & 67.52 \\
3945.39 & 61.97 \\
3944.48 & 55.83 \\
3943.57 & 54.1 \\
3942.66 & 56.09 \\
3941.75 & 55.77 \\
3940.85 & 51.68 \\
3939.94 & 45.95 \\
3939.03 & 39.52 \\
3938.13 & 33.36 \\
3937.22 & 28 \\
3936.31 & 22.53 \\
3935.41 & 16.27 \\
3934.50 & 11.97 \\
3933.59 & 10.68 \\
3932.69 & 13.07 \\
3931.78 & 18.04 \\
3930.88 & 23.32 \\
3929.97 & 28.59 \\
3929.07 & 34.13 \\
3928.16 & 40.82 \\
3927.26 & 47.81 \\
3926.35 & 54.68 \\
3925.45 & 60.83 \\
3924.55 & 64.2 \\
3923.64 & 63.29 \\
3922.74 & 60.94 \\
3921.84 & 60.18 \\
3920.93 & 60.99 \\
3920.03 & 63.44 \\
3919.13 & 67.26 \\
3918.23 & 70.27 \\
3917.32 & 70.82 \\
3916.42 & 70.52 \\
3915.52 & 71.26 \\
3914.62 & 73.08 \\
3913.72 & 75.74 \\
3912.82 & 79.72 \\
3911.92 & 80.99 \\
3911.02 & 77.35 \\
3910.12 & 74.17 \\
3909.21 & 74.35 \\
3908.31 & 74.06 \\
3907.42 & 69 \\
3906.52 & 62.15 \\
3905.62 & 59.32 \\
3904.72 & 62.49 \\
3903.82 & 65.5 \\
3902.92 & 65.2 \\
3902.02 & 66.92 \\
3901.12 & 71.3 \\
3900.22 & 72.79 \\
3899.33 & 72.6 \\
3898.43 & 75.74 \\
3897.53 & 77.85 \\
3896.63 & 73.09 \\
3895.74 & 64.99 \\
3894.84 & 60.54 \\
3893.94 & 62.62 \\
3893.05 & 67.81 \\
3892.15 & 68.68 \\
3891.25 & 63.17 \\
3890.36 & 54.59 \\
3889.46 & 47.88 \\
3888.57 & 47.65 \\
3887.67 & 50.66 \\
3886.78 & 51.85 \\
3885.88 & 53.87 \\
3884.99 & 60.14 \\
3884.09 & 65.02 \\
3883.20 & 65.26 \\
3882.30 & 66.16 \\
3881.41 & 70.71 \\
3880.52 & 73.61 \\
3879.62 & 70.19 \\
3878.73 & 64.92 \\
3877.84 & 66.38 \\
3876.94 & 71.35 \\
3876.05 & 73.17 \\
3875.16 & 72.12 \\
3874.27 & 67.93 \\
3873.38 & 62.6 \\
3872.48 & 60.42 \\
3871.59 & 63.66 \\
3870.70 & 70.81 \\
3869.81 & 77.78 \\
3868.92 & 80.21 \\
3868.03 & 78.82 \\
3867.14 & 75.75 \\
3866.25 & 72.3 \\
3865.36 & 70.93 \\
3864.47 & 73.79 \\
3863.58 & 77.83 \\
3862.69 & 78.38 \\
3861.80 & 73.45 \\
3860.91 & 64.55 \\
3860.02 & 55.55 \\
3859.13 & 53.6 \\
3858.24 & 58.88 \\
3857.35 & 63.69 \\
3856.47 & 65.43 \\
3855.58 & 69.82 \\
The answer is 1.45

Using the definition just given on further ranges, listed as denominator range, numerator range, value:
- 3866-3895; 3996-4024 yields 1.37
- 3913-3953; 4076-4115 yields 1.69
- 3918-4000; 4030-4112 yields 1.52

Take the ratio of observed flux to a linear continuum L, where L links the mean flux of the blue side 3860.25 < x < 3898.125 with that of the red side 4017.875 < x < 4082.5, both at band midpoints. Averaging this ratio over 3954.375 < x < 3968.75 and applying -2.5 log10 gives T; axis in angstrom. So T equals 0.41 mag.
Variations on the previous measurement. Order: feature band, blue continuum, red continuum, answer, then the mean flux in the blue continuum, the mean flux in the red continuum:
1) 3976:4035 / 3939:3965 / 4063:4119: -0.16 mag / 62.1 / 82.7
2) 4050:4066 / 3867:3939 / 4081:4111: -0.06 mag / 60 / 81.9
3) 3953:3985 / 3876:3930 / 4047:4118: 0.28 mag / 64.7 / 82.9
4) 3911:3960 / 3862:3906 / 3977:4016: 0.29 mag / 67.1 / 80.6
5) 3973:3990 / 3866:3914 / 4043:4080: 0.06 mag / 67.6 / 81.8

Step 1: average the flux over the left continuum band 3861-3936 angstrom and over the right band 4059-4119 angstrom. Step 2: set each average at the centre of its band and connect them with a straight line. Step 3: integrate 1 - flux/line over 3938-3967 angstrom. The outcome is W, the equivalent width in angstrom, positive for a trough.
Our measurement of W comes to 3.9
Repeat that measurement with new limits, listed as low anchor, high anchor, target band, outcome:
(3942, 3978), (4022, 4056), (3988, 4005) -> -3.47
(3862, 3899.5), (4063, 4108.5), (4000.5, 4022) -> -2.41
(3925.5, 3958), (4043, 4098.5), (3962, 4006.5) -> -2.50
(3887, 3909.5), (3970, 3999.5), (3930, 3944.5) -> 7.47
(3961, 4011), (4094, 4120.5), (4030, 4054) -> -3.28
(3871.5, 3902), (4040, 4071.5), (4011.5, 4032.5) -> -1.04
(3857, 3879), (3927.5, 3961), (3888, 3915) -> -3.11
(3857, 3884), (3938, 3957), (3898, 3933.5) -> 2.54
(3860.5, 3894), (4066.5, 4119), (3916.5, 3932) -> 3.75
